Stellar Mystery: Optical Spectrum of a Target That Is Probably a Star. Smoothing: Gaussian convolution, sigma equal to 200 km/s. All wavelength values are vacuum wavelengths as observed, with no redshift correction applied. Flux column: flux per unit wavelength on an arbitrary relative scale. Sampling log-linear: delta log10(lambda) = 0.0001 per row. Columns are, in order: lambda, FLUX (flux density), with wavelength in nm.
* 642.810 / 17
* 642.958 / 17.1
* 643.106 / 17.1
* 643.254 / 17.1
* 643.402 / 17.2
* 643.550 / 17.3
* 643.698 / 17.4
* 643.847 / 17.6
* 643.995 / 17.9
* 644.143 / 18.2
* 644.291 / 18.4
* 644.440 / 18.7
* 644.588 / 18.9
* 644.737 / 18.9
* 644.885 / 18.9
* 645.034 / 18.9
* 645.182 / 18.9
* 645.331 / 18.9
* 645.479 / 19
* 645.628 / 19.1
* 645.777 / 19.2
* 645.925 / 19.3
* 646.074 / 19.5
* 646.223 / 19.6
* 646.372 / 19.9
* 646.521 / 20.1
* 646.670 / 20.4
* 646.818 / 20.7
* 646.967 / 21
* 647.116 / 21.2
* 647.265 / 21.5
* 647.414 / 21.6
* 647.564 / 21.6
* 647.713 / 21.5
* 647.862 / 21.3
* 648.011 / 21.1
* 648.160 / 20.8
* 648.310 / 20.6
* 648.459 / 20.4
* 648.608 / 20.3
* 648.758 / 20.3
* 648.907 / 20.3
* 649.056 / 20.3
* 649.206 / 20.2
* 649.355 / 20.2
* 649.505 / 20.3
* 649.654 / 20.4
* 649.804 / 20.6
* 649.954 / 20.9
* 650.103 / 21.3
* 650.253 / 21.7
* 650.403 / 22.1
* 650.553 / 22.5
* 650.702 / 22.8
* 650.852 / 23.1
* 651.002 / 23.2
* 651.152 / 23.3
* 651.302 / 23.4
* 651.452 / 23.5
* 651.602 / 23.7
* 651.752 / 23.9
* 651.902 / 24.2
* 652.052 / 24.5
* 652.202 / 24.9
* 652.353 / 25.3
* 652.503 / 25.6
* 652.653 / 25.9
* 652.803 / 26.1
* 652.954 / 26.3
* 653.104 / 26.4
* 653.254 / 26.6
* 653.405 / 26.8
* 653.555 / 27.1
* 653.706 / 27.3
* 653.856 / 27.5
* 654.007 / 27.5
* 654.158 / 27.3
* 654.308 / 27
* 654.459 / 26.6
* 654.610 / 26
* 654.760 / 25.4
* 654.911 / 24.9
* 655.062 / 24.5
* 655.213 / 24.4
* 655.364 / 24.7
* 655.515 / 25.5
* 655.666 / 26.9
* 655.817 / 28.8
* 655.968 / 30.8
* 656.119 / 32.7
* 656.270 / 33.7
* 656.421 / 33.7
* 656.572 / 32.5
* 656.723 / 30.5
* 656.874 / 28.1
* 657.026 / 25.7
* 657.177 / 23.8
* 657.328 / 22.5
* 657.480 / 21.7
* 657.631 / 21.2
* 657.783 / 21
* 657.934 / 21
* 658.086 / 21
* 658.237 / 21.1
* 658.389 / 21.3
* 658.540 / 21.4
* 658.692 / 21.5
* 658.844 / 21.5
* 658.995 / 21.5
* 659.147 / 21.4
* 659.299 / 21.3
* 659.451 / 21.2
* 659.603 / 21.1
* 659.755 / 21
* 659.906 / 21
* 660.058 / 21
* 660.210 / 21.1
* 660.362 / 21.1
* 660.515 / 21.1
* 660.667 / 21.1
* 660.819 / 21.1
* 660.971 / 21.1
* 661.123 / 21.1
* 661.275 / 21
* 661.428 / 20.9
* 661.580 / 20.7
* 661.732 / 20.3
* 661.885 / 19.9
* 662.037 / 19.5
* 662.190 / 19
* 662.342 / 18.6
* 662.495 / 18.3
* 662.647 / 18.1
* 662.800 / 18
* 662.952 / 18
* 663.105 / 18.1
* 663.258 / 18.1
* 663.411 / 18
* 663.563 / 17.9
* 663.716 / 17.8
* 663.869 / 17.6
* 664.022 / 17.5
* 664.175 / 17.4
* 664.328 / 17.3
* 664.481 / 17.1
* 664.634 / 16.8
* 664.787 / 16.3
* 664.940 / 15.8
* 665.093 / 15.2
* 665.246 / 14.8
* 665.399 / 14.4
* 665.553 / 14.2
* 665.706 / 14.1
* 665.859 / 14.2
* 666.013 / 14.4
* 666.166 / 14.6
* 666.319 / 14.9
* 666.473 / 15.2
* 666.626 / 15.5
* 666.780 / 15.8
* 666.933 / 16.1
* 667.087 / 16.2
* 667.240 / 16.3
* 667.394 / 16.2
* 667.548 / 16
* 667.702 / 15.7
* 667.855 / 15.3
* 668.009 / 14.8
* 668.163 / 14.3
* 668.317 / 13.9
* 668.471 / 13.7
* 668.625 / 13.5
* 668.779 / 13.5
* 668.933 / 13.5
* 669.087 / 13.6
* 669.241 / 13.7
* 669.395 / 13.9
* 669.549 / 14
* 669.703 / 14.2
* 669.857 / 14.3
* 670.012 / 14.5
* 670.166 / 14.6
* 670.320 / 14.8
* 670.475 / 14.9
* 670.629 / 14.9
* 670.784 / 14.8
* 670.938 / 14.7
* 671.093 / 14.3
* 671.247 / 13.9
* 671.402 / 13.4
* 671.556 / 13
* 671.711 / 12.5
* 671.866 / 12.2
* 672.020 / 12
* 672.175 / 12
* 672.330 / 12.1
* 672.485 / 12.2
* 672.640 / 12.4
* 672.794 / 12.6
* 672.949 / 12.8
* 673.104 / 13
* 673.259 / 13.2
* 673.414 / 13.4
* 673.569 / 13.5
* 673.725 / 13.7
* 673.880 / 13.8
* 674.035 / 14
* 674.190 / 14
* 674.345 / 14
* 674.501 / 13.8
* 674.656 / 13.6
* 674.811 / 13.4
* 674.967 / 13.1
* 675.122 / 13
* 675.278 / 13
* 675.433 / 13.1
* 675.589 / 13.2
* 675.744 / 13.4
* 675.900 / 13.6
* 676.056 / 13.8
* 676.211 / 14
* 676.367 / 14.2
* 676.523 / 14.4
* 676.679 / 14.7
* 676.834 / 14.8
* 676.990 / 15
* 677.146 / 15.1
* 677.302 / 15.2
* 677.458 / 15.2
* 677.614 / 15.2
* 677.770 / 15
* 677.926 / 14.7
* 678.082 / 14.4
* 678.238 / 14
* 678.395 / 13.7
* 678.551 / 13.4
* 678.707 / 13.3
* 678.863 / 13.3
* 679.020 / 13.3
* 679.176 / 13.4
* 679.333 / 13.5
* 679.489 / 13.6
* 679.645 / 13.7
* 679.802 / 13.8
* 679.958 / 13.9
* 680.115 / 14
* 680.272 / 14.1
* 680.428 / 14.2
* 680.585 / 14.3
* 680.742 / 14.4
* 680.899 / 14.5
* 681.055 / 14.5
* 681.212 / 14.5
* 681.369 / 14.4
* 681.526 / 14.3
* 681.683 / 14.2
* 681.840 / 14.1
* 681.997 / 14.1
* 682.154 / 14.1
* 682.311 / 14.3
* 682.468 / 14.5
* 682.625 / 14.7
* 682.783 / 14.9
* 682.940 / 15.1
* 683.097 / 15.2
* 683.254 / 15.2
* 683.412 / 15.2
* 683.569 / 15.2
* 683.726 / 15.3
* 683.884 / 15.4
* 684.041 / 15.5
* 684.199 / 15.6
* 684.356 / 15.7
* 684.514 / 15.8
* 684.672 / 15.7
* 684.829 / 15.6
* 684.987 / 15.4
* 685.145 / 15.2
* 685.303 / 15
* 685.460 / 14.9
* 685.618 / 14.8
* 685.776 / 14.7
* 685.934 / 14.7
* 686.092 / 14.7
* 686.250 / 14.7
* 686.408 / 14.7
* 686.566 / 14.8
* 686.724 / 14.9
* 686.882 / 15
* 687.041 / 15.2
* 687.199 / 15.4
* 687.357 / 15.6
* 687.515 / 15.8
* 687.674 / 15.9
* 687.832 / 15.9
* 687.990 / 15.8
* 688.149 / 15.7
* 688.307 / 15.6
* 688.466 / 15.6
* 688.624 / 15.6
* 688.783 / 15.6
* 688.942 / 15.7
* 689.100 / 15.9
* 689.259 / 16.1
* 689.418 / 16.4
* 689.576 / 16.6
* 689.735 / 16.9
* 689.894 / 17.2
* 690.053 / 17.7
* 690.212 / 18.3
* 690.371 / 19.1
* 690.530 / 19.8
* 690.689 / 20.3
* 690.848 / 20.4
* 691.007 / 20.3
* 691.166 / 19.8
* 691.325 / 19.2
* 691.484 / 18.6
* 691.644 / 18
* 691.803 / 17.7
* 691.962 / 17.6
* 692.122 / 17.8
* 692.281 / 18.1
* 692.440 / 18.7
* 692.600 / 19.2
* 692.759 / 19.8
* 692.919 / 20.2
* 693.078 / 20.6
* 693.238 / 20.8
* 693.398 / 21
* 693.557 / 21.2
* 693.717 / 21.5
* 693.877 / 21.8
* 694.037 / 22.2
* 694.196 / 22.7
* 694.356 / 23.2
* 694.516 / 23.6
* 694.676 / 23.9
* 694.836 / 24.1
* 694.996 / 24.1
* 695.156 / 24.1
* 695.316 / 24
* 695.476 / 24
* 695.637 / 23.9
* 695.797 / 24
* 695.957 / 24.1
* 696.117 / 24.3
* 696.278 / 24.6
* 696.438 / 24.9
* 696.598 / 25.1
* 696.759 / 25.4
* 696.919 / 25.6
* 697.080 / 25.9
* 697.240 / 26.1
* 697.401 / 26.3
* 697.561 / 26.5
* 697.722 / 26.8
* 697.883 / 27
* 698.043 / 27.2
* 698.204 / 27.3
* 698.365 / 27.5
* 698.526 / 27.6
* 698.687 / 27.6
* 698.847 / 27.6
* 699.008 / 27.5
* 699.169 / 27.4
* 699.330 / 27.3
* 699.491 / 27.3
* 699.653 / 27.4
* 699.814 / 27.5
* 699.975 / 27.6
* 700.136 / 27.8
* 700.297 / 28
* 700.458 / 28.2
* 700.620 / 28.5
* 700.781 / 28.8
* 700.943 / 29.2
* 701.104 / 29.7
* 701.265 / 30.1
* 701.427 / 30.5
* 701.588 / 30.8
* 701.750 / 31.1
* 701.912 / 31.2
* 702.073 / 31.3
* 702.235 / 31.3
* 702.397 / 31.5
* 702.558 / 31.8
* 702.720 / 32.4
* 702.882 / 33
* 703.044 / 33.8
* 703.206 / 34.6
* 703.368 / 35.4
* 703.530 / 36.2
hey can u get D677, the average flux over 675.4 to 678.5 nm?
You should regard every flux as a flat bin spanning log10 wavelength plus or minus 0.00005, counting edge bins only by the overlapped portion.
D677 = 14.3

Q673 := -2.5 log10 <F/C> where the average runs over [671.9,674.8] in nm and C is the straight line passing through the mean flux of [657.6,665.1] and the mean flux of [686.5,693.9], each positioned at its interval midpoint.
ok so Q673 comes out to 0.394 mag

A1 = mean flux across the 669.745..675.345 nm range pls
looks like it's 13.5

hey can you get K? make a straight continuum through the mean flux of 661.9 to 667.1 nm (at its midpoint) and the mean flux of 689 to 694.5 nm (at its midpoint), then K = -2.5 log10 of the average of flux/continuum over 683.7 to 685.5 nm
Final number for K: 0.202 mag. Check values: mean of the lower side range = 16.7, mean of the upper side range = 19.3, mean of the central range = 15.4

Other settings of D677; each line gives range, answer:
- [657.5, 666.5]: 18.9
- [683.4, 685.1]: 15.5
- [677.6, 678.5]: 14.4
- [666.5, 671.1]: 14.7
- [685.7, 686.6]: 14.7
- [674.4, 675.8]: 13.3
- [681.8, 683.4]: 14.7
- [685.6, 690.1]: 15.6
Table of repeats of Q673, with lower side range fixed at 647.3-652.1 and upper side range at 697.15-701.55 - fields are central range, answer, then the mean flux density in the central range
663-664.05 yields 0.294 mag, 17.9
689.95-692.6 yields 0.384 mag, 18.8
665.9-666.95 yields 0.491 mag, 15.1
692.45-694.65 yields 0.260 mag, 21.3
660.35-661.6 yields 0.103 mag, 21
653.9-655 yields -0.182 mag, 26.4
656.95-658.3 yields 0.028 mag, 22.1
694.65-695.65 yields 0.139 mag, 24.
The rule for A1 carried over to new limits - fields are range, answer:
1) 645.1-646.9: 19.6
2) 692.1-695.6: 21.8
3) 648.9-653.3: 23.1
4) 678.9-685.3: 14.6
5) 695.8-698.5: 25.9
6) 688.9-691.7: 18.2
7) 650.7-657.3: 26.4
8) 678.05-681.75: 13.9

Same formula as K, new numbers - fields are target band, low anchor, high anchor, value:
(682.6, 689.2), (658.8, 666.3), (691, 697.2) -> 0.348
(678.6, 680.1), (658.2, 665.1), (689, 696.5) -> 0.430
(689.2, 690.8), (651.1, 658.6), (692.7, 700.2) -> 0.362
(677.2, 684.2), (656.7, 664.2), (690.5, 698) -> 0.444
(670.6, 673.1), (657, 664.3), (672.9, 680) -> 0.201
